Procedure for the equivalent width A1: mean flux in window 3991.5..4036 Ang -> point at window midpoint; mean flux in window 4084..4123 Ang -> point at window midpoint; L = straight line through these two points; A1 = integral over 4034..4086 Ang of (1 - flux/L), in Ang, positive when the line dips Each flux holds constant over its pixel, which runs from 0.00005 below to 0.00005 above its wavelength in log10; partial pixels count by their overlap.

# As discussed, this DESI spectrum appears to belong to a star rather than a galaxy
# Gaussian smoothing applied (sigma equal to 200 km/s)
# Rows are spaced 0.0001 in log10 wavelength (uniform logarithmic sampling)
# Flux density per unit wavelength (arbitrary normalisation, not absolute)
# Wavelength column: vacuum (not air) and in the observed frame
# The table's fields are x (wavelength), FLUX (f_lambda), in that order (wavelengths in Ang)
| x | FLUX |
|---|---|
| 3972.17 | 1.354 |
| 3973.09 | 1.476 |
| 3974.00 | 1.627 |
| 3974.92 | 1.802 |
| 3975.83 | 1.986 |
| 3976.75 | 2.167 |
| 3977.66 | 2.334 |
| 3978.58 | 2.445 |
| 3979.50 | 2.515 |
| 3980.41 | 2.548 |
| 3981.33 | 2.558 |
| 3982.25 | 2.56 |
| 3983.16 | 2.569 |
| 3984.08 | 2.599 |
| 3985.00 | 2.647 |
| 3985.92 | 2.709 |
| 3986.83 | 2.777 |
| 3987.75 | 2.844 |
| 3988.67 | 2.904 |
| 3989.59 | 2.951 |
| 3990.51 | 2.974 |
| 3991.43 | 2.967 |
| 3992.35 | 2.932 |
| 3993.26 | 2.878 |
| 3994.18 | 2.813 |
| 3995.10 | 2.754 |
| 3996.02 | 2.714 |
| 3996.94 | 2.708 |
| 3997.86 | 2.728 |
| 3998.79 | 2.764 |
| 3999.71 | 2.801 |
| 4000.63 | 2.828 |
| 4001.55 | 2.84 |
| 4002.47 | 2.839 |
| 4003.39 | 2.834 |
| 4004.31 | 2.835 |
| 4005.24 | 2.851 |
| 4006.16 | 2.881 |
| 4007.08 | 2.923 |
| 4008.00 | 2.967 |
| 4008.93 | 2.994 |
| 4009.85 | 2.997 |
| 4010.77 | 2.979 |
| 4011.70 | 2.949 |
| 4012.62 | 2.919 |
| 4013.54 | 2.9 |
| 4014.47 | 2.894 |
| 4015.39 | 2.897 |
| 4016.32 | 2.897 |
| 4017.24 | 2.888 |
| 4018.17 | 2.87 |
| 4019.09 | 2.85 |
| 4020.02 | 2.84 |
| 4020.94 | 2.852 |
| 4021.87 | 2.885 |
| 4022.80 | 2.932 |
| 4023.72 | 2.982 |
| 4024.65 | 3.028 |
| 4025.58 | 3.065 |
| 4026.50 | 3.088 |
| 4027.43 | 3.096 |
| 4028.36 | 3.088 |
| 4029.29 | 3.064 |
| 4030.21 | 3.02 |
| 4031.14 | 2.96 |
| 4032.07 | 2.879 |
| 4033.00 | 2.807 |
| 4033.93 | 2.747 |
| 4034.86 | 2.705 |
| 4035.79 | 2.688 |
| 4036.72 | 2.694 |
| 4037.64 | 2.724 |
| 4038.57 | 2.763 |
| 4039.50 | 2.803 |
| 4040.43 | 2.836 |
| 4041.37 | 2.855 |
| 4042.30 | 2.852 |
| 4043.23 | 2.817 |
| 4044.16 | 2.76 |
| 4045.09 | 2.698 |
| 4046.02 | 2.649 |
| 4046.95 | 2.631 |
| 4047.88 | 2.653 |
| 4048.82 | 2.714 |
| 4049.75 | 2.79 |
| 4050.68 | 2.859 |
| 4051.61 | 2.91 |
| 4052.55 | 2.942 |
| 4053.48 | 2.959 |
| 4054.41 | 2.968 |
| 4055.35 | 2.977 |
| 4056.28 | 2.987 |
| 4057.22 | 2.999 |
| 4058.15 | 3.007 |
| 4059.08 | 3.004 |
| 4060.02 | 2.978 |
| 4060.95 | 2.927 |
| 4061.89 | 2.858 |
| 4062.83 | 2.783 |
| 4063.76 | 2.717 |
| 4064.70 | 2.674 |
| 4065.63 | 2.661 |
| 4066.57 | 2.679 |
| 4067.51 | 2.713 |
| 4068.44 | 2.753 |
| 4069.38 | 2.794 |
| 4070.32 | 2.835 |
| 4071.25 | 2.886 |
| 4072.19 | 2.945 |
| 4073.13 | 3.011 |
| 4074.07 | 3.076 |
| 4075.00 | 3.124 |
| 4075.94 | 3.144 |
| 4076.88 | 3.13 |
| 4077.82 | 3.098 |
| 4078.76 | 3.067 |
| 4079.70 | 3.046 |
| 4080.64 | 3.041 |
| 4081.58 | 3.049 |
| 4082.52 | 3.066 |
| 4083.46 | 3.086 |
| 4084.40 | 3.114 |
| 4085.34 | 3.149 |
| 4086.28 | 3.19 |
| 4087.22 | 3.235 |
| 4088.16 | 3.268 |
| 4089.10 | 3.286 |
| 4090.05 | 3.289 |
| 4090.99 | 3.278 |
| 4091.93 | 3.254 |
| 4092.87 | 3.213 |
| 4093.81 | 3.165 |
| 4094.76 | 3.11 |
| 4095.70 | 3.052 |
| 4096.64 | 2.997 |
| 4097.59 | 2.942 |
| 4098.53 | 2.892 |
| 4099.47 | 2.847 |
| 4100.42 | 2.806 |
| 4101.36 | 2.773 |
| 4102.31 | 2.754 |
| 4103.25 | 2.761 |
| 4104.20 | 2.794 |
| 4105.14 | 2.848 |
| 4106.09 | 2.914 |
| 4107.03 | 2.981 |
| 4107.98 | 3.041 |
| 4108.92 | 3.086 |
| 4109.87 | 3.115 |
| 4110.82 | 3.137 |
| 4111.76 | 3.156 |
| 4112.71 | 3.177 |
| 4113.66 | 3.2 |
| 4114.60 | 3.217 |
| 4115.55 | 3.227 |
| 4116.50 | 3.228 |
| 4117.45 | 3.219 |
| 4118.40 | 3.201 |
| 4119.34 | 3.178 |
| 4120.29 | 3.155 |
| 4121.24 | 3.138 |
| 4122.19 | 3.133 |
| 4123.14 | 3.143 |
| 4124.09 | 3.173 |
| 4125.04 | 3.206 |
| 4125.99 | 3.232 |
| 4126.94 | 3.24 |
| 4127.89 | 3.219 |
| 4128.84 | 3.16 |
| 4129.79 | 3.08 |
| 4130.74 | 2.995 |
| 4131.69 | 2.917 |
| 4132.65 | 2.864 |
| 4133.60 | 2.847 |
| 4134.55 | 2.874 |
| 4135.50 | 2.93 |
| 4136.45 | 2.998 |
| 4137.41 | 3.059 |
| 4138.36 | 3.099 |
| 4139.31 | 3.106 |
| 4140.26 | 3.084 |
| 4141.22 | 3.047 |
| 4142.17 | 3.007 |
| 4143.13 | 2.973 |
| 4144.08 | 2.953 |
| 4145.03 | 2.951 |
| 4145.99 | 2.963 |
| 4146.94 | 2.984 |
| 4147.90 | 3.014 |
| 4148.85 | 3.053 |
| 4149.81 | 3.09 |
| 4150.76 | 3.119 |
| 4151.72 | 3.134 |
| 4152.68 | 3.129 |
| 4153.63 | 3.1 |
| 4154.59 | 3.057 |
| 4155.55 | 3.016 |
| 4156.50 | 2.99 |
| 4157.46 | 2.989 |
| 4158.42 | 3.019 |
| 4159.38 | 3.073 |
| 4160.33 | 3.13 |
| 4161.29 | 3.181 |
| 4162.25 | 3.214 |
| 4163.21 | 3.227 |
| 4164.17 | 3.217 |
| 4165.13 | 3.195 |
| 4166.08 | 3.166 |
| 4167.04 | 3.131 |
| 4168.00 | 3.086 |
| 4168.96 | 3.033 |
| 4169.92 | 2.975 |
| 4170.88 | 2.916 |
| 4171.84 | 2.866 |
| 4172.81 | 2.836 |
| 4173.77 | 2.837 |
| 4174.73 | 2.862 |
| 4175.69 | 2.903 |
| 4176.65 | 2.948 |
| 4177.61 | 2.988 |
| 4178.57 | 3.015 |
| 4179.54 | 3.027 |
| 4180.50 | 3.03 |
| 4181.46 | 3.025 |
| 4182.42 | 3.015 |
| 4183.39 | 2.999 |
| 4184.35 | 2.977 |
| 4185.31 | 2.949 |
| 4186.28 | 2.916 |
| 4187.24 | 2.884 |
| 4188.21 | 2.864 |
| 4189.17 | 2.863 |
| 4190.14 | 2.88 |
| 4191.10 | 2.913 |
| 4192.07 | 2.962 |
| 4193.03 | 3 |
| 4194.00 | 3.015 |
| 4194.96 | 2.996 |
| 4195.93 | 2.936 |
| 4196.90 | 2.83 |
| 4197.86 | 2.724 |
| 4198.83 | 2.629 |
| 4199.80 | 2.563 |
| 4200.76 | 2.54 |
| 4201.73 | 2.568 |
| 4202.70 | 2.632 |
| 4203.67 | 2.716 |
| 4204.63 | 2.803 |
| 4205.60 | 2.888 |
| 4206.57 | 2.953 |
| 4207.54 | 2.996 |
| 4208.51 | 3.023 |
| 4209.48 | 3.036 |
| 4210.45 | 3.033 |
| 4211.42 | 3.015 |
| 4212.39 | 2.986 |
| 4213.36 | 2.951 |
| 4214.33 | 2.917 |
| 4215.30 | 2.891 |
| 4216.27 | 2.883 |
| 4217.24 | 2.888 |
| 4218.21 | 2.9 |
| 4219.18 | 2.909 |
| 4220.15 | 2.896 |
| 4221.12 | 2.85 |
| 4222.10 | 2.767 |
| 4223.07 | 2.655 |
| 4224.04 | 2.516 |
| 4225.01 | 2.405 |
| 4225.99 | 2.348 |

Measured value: 1.9 Ang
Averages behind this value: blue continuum 2.89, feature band 2.89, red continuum 3.09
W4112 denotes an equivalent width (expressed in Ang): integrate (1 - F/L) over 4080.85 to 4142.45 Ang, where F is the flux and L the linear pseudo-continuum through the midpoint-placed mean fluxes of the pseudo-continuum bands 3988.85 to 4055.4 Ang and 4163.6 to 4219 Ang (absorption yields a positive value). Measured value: -3.85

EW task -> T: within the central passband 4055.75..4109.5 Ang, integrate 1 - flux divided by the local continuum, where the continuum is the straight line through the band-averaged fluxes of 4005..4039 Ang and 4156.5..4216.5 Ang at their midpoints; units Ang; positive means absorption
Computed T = -1.2 Ang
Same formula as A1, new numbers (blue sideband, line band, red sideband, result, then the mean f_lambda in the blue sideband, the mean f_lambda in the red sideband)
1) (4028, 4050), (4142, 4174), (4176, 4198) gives -1.4 Ang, 2.8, 2.95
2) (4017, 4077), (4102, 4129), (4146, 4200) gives -1.5 Ang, 2.87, 2.99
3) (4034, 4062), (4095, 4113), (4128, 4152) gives 0.0 Ang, 2.83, 3.01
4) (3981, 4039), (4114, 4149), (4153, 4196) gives -1.3 Ang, 2.86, 3.01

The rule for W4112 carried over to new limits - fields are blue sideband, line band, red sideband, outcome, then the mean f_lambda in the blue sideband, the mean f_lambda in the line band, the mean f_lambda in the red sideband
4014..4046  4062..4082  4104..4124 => 0.54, 2.87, 2.91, 3.12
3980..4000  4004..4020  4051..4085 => -0.56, 2.76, 2.91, 2.94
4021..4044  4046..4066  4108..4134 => 0.68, 2.89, 2.85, 3.13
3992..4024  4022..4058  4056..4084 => 0.43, 2.87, 2.87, 2.94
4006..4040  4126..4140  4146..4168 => 0.13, 2.91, 3.04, 3.1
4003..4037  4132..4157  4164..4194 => -0.46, 2.91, 3.02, 2.97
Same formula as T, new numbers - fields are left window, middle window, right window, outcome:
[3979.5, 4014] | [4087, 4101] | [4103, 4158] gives -0.5 Ang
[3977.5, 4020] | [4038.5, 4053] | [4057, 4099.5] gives 0.7 Ang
